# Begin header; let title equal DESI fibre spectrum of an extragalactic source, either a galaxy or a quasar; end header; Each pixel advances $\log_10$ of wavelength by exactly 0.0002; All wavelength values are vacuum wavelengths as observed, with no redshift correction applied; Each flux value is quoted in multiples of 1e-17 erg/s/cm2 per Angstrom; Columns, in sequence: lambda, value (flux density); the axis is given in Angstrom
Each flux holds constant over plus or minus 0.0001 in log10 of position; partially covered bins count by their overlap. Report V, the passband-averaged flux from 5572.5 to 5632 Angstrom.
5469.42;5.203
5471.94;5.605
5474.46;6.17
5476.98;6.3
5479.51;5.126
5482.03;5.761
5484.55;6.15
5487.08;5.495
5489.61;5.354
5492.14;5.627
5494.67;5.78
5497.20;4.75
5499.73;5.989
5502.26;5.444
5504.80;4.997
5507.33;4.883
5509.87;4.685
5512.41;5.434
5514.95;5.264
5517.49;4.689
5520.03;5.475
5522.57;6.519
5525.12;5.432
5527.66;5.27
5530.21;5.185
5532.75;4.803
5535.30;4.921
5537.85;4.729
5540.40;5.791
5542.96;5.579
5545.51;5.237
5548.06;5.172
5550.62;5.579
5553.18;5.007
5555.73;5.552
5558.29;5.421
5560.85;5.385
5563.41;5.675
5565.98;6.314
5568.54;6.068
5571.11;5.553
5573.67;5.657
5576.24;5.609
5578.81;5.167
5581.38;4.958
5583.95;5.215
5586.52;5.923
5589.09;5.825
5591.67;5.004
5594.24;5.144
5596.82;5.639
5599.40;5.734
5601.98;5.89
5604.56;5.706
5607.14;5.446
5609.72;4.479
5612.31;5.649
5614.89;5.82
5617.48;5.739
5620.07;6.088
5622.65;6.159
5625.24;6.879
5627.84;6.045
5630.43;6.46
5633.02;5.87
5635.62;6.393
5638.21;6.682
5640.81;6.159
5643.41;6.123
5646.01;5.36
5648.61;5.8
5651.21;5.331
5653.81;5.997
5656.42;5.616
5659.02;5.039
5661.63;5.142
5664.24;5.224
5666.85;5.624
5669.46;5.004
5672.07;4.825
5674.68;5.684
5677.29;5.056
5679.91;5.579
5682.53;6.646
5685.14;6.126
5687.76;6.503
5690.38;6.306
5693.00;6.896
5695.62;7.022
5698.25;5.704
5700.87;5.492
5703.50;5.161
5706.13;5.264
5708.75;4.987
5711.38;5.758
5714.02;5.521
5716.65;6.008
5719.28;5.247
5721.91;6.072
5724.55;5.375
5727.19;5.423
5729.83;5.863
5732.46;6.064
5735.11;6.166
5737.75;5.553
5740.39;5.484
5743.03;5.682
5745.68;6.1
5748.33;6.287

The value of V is 5.66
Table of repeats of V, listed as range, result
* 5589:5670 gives 5.73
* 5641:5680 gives 5.44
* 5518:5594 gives 5.44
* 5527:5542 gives 5.12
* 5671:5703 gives 5.98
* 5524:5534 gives 5.17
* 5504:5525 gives 5.26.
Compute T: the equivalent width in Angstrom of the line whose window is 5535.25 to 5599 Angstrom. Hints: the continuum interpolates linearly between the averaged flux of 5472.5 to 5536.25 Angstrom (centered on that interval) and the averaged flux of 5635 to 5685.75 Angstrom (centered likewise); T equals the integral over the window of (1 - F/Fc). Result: 0.7 Angstrom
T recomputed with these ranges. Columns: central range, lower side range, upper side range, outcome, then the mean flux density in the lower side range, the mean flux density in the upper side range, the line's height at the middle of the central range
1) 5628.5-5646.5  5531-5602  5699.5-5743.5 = -2.2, 5.44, 5.59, 5.51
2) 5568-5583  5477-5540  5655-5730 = 0.0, 5.35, 5.66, 5.46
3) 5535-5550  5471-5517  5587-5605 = 0.7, 5.47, 5.57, 5.52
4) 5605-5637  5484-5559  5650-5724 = -2.2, 5.33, 5.67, 5.54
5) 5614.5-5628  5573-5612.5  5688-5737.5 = -1.5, 5.43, 5.81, 5.52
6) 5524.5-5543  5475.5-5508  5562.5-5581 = 1.4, 5.53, 5.68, 5.61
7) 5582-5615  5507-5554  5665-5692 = 0.0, 5.25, 5.74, 5.48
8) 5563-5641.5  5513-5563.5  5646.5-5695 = -3.7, 5.33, 5.7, 5.51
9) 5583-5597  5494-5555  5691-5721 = 0.0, 5.27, 5.75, 5.45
